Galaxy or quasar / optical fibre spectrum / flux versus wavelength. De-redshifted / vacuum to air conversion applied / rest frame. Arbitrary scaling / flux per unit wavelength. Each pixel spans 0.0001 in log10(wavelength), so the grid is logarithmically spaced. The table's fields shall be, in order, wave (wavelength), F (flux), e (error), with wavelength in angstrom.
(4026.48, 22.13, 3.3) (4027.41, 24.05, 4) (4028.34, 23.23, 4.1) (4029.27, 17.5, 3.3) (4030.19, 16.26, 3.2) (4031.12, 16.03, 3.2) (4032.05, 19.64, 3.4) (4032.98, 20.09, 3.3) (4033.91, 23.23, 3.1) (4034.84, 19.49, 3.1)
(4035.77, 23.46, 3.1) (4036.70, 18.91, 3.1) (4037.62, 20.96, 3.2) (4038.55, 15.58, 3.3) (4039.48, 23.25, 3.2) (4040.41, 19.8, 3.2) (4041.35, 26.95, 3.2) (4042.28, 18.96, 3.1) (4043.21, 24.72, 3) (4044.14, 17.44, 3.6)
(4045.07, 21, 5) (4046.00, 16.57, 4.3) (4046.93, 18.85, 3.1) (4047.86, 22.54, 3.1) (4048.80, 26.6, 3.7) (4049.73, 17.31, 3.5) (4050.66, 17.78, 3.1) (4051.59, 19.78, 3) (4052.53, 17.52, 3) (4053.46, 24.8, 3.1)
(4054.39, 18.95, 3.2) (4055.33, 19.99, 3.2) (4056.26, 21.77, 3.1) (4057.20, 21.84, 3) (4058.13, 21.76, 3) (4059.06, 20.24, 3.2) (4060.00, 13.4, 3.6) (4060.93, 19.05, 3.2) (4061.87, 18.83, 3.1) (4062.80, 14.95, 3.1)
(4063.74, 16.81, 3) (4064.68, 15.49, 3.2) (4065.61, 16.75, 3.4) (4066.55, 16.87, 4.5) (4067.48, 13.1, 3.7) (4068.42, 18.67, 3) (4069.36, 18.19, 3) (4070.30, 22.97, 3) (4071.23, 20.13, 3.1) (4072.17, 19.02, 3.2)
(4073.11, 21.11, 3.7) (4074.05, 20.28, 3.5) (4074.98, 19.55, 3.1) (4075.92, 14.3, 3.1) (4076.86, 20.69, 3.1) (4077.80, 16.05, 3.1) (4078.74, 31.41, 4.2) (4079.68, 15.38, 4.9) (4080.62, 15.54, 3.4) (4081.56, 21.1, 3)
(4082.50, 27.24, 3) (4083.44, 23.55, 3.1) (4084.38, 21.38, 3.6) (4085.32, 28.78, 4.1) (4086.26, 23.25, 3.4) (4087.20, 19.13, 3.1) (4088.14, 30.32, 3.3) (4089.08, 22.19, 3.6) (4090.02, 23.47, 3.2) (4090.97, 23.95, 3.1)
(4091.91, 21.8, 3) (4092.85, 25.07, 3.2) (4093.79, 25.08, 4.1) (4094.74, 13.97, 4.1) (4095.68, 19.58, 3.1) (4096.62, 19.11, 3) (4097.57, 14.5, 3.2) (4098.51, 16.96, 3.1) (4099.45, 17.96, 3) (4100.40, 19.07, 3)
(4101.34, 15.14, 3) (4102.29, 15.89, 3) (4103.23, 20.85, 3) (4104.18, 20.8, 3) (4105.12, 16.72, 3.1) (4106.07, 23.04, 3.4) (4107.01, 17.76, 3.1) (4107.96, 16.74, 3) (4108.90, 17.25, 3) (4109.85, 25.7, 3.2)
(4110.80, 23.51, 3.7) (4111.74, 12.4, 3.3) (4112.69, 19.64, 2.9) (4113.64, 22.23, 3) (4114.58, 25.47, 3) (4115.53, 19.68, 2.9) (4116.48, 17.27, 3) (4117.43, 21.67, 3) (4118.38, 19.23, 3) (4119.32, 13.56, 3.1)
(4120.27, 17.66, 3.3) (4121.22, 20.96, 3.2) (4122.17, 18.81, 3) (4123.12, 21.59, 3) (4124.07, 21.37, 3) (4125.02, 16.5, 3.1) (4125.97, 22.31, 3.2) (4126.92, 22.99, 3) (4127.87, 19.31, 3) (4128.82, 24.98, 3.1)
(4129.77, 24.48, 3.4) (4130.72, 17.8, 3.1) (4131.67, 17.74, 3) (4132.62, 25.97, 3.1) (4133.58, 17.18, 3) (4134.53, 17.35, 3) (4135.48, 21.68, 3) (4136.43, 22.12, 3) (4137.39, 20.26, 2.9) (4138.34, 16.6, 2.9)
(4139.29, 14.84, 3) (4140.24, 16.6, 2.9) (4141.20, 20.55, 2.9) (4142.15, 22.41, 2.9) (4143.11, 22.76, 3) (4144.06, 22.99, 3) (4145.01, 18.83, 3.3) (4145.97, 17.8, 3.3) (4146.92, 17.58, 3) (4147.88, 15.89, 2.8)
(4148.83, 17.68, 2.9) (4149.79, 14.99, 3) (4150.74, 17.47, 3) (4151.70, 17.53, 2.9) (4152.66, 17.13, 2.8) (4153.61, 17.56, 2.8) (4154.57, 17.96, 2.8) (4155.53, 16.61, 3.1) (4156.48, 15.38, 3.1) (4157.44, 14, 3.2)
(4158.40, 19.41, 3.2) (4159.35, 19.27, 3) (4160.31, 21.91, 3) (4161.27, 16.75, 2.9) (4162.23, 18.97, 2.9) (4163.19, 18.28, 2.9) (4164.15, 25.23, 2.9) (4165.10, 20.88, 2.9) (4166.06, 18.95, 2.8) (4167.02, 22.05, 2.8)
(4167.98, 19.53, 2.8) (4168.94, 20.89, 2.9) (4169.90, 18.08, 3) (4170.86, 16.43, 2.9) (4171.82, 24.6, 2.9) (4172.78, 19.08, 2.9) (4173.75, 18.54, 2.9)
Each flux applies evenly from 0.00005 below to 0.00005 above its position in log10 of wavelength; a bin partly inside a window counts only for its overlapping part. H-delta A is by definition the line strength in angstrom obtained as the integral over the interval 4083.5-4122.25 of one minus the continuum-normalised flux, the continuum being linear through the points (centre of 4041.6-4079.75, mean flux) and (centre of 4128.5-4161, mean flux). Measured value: -2.2 angstrom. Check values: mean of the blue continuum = 19.4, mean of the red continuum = 18.9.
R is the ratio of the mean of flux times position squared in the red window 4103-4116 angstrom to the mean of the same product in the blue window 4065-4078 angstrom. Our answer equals 1.1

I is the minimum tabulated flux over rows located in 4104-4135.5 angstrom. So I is 12.4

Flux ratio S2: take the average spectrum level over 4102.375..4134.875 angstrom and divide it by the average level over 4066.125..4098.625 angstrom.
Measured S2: 0.96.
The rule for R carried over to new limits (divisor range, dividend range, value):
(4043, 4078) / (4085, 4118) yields 1.09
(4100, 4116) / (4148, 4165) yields 0.95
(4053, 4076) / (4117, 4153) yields 1.07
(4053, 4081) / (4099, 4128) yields 1.05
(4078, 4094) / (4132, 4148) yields 0.86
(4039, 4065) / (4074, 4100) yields 1.08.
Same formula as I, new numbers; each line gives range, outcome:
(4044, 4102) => 13.1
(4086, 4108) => 13.97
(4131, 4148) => 14.84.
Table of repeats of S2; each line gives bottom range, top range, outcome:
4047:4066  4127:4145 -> 1.05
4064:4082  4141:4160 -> 0.97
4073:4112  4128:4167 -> 0.93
